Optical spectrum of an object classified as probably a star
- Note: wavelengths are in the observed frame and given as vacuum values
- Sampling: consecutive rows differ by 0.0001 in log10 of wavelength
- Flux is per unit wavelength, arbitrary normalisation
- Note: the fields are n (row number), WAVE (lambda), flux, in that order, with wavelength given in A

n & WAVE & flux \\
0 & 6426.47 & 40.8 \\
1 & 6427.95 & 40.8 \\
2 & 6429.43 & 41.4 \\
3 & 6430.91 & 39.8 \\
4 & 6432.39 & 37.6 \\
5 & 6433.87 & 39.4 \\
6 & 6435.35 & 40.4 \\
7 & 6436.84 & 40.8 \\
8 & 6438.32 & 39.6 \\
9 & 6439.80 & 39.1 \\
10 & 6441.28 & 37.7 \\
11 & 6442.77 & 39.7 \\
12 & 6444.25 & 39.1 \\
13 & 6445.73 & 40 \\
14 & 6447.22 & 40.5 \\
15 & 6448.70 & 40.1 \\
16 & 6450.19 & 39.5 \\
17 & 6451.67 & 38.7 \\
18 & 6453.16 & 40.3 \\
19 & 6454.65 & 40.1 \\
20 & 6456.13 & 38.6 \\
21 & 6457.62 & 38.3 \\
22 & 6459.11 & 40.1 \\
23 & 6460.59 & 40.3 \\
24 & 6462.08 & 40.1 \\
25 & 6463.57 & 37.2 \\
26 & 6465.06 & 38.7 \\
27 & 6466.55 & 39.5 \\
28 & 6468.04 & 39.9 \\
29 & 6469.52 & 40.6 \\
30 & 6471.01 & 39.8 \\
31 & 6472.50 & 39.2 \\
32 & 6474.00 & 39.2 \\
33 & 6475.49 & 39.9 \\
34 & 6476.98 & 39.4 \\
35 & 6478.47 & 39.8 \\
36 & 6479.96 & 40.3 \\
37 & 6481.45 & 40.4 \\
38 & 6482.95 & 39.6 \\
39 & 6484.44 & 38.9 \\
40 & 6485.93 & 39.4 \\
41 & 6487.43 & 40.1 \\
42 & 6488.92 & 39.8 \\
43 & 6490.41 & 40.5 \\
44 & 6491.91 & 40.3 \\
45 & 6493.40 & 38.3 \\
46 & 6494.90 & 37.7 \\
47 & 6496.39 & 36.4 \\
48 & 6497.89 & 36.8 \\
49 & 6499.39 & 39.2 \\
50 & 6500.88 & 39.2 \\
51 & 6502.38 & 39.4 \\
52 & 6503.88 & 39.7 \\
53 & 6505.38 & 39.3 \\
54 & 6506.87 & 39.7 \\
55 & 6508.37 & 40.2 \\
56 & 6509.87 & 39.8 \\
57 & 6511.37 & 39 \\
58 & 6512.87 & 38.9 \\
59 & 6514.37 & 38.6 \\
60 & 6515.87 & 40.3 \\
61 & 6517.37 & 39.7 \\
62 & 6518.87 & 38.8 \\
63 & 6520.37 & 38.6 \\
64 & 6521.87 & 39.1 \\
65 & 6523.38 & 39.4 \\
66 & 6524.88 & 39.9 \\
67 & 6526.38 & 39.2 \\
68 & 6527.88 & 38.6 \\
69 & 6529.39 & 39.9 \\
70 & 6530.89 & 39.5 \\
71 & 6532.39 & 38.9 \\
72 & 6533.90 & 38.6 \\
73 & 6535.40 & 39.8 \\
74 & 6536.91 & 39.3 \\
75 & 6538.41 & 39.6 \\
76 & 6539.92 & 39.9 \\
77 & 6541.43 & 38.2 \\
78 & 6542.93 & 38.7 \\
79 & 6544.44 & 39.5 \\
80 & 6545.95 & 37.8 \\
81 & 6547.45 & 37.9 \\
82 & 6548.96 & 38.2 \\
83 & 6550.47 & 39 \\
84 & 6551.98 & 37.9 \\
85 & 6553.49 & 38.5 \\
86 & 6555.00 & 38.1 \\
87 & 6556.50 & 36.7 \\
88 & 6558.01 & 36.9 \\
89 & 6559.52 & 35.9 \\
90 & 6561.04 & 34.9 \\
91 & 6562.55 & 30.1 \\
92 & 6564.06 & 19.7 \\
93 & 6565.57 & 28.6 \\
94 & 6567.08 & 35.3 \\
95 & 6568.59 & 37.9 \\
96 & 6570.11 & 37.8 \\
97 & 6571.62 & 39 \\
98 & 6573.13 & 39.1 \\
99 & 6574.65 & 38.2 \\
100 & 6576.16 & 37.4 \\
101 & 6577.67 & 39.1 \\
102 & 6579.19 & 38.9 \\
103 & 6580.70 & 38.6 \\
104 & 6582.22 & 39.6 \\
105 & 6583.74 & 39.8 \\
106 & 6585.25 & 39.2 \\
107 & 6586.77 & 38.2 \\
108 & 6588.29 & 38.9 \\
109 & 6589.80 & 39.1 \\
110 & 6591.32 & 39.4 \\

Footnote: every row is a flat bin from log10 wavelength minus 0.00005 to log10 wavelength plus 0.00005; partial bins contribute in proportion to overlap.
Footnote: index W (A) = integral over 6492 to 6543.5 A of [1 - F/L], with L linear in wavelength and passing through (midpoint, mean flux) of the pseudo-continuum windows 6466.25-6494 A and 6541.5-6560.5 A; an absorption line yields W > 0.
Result -0.4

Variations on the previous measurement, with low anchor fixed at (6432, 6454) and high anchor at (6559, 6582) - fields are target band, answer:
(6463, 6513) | -1.6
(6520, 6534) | -0.9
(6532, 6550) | -1.2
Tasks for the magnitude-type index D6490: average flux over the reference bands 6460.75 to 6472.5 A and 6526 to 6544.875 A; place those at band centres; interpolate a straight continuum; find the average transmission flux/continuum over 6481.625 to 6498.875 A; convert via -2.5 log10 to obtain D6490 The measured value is 0.012 mag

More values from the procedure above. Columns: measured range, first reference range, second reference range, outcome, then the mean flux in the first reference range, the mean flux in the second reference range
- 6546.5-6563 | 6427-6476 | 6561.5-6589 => 0.00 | 39.6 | 36.4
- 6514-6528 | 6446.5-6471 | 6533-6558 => -0.01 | 39.5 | 38.6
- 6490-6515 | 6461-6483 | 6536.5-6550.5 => 0.01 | 39.6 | 38.8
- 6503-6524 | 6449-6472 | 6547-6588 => -0.04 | 39.5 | 36.7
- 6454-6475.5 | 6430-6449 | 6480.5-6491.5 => 0.01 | 39.5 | 39.8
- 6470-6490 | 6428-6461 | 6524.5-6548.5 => -0.01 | 39.6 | 39.1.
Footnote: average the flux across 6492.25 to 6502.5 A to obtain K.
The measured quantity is 38.2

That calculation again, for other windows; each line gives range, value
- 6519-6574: 37.4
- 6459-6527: 39.3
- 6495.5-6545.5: 39.1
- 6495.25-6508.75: 38.8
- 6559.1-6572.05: 33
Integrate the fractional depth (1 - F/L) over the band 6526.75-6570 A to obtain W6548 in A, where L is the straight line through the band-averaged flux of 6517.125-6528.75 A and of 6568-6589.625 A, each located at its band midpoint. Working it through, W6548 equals 2.2 A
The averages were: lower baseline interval 39.1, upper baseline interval 38.7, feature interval 36.9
